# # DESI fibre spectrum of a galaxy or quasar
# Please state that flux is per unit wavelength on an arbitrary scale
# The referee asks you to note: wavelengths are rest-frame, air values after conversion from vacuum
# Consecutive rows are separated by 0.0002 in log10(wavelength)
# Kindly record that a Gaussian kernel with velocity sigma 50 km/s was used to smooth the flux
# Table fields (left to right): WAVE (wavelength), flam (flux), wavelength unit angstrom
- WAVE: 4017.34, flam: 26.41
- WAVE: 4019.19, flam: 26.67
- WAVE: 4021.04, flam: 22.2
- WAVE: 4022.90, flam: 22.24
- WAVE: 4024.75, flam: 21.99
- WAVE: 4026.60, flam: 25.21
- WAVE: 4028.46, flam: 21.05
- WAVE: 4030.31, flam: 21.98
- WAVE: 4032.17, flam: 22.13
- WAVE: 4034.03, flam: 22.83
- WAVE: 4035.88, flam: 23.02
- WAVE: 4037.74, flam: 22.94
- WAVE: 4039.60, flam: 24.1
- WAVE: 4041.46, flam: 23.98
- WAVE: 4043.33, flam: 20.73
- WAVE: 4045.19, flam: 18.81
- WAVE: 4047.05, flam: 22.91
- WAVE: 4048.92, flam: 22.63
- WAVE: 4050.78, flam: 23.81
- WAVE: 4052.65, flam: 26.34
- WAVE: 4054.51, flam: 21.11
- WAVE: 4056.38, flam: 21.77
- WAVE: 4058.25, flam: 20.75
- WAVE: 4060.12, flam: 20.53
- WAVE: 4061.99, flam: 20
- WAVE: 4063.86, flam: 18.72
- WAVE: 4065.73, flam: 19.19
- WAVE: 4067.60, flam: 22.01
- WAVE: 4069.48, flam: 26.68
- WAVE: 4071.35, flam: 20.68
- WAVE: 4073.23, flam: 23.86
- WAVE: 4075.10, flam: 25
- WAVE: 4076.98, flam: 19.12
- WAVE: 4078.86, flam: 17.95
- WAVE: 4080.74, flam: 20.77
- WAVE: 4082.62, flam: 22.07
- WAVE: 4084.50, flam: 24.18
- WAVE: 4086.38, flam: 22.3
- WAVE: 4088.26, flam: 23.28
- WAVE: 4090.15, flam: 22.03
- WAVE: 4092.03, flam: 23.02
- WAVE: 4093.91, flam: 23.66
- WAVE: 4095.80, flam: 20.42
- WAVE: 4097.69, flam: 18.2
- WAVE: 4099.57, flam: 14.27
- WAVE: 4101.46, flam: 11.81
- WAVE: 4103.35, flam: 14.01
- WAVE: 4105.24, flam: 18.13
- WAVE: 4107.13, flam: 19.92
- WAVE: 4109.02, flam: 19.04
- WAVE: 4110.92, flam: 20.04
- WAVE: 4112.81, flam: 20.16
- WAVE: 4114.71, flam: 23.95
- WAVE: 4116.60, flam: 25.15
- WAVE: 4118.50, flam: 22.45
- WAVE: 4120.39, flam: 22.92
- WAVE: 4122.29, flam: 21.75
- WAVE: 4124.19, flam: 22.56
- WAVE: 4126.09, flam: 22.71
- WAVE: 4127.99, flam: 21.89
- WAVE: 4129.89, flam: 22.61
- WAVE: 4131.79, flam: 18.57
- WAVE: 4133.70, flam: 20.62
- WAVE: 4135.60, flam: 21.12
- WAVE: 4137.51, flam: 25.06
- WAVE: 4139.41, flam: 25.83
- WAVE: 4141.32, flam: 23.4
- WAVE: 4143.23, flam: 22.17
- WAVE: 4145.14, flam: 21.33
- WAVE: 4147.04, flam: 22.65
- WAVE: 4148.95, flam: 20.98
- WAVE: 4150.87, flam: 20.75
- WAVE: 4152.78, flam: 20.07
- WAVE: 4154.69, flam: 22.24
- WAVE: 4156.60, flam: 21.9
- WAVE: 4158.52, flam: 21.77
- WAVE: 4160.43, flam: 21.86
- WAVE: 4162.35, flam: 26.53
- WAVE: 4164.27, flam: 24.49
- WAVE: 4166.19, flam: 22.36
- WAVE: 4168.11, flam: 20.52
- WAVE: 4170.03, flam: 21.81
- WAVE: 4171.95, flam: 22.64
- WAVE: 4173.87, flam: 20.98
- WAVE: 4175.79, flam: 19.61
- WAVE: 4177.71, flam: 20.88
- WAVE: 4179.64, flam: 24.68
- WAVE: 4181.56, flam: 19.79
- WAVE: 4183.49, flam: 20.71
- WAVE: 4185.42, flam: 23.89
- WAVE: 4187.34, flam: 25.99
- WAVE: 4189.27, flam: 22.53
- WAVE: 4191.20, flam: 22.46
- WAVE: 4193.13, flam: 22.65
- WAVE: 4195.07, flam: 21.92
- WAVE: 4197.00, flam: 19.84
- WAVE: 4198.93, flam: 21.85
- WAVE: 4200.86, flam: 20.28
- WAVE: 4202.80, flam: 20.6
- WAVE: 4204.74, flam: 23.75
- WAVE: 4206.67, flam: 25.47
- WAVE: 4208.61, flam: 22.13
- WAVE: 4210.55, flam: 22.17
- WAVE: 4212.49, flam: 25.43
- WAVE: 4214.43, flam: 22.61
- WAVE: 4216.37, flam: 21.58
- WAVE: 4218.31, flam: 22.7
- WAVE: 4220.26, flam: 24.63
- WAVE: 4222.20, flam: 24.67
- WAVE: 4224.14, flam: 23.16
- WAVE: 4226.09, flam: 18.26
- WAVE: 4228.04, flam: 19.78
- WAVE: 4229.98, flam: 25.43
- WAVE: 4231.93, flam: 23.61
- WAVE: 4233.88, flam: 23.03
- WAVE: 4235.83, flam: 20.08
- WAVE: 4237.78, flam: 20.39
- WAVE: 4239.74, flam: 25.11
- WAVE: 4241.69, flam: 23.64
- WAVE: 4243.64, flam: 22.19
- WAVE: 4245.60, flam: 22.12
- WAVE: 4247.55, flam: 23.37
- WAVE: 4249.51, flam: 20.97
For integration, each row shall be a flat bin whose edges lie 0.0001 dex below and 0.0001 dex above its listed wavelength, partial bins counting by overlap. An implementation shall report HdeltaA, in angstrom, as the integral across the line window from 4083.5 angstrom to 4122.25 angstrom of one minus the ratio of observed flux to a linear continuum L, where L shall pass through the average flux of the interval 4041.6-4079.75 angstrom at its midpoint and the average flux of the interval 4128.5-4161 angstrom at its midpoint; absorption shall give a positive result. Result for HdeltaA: 2.4 angstrom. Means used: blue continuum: 21.7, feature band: 20.5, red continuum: 21.9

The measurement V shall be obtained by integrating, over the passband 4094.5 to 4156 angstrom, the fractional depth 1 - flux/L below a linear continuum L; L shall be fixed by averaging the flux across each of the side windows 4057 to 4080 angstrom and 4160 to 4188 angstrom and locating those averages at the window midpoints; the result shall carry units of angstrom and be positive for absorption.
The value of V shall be 2.8 angstrom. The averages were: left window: 21.2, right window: 22.4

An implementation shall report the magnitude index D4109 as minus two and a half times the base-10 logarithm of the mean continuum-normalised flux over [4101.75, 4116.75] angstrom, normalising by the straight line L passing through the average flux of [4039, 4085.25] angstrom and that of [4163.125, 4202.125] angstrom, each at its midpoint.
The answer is 0.13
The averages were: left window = 21.9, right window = 22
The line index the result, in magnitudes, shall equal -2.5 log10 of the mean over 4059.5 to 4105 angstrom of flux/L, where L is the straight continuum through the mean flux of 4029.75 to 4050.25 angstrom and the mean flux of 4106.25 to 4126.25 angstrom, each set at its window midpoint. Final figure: 0.08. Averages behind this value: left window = 22.4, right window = 21.8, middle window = 20.5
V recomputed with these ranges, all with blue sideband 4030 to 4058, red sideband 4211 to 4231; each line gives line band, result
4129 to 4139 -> 0.4 angstrom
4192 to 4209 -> 0.5 angstrom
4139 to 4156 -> 0.5 angstrom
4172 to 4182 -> 0.6 angstrom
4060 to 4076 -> 0.5 angstrom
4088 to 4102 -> 1.9 angstrom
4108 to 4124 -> 0.5 angstrom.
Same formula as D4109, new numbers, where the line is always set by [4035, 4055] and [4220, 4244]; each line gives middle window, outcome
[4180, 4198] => 0.016 mag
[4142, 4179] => 0.037 mag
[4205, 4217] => -0.034 mag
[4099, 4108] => 0.405 mag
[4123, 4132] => 0.037 mag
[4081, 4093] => 0.002 mag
